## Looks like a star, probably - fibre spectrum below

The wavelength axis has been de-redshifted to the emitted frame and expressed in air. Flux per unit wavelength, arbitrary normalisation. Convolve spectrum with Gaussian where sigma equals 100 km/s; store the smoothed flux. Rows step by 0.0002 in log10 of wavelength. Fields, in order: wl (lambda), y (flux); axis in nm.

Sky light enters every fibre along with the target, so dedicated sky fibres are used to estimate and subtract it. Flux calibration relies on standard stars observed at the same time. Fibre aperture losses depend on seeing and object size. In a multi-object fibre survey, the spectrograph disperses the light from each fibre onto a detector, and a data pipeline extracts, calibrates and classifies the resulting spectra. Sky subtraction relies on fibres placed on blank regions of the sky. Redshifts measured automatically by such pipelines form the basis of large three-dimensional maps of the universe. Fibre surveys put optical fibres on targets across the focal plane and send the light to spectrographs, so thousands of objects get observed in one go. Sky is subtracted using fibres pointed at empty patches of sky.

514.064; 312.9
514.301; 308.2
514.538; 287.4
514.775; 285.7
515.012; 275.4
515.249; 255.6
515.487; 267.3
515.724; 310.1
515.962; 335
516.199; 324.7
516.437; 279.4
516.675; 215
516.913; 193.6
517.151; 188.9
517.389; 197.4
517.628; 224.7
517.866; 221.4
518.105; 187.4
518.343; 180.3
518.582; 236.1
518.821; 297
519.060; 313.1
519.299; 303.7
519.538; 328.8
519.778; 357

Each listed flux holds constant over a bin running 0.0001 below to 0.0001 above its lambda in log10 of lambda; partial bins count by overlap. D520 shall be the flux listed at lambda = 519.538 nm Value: 328.8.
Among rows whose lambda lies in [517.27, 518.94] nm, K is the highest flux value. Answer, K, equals 297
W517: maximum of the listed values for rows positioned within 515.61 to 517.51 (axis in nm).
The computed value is 335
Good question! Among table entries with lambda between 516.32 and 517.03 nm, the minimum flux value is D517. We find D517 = 193.6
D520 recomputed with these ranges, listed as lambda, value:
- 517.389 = 197.4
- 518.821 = 297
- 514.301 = 308.2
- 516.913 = 193.6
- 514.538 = 287.4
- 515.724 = 310.1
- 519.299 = 303.7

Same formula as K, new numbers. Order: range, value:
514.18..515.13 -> 308.2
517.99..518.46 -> 187.4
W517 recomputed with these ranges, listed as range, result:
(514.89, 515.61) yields 275.4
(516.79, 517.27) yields 193.6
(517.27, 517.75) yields 224.7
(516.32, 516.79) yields 279.4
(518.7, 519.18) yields 313.1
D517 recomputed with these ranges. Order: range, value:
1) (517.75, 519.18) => 180.3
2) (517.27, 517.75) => 197.4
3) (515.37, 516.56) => 267.3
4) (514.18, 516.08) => 255.6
